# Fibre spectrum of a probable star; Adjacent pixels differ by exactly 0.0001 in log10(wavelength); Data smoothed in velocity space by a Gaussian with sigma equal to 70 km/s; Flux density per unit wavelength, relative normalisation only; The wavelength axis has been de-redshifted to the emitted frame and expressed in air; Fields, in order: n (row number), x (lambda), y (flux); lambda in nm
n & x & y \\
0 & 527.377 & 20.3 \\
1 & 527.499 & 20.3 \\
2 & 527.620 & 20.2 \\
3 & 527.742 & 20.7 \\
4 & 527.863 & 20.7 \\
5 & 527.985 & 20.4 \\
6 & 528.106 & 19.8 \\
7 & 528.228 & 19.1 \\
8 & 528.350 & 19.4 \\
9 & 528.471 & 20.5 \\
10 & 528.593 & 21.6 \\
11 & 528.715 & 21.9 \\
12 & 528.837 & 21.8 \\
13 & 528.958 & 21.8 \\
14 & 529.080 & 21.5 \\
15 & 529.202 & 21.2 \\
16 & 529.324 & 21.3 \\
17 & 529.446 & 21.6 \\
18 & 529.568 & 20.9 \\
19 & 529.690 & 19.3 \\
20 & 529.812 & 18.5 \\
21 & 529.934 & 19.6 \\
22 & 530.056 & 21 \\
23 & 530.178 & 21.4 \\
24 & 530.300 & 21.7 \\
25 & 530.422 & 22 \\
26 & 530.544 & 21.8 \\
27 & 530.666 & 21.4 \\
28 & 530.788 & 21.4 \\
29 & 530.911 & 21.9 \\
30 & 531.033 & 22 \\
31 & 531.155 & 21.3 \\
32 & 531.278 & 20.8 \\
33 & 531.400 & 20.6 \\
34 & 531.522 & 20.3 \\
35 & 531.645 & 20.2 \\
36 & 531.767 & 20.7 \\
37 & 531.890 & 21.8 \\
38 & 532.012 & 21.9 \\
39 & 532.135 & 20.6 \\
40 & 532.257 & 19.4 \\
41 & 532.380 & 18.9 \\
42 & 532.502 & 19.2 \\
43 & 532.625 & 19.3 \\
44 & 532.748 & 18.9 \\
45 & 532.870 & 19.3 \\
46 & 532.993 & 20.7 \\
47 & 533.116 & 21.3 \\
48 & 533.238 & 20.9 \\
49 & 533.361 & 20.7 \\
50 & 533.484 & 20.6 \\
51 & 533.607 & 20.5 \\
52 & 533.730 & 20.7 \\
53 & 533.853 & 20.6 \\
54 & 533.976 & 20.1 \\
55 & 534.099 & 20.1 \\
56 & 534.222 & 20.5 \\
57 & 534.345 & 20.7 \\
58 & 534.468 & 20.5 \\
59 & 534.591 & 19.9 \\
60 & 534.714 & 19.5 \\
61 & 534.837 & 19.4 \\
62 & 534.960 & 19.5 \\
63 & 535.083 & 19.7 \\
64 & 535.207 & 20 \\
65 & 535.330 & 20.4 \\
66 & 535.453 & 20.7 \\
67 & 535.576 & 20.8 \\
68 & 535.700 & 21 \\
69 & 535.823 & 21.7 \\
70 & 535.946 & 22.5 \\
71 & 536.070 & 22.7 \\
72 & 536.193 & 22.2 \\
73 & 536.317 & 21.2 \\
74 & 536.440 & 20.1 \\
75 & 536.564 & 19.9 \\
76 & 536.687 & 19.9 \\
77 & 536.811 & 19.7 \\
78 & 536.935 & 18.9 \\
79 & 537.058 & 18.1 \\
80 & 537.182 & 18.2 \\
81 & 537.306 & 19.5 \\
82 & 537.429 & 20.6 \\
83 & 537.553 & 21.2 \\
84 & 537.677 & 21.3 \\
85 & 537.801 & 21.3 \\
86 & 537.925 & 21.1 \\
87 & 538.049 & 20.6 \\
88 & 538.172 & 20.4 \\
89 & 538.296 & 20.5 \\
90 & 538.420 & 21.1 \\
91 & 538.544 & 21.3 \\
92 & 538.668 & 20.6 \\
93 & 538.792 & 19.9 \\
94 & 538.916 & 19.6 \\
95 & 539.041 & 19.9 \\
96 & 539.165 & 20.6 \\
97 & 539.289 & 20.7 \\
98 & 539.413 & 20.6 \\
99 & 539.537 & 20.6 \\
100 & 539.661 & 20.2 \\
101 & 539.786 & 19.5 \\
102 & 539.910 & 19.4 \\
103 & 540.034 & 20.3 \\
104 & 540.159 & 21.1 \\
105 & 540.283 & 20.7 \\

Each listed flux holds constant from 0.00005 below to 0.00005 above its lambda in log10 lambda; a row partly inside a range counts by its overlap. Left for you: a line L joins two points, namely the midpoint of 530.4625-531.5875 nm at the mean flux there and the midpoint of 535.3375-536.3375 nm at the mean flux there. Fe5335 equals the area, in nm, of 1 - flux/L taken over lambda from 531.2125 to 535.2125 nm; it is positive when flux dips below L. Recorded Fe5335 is 0.22 nm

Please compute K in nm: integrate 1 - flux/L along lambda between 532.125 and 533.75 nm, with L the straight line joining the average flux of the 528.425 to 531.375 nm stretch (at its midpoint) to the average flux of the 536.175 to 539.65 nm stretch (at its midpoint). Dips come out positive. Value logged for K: 0.063 nm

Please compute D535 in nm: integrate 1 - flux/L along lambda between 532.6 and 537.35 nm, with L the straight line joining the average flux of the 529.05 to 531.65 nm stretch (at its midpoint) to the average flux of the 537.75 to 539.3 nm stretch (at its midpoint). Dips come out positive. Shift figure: 0.11 nm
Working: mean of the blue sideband 21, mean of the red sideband 20.6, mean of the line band 20.3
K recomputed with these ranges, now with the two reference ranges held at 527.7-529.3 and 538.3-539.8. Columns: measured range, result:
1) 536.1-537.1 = 0.019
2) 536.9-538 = 0.022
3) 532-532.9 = 0.047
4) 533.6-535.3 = 0.039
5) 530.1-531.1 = -0.046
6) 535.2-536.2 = -0.040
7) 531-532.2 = -0.017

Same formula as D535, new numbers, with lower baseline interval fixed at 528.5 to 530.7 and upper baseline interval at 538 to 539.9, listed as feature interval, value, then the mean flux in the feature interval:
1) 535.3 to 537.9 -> 0.00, 20.6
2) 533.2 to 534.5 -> 0.02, 20.5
